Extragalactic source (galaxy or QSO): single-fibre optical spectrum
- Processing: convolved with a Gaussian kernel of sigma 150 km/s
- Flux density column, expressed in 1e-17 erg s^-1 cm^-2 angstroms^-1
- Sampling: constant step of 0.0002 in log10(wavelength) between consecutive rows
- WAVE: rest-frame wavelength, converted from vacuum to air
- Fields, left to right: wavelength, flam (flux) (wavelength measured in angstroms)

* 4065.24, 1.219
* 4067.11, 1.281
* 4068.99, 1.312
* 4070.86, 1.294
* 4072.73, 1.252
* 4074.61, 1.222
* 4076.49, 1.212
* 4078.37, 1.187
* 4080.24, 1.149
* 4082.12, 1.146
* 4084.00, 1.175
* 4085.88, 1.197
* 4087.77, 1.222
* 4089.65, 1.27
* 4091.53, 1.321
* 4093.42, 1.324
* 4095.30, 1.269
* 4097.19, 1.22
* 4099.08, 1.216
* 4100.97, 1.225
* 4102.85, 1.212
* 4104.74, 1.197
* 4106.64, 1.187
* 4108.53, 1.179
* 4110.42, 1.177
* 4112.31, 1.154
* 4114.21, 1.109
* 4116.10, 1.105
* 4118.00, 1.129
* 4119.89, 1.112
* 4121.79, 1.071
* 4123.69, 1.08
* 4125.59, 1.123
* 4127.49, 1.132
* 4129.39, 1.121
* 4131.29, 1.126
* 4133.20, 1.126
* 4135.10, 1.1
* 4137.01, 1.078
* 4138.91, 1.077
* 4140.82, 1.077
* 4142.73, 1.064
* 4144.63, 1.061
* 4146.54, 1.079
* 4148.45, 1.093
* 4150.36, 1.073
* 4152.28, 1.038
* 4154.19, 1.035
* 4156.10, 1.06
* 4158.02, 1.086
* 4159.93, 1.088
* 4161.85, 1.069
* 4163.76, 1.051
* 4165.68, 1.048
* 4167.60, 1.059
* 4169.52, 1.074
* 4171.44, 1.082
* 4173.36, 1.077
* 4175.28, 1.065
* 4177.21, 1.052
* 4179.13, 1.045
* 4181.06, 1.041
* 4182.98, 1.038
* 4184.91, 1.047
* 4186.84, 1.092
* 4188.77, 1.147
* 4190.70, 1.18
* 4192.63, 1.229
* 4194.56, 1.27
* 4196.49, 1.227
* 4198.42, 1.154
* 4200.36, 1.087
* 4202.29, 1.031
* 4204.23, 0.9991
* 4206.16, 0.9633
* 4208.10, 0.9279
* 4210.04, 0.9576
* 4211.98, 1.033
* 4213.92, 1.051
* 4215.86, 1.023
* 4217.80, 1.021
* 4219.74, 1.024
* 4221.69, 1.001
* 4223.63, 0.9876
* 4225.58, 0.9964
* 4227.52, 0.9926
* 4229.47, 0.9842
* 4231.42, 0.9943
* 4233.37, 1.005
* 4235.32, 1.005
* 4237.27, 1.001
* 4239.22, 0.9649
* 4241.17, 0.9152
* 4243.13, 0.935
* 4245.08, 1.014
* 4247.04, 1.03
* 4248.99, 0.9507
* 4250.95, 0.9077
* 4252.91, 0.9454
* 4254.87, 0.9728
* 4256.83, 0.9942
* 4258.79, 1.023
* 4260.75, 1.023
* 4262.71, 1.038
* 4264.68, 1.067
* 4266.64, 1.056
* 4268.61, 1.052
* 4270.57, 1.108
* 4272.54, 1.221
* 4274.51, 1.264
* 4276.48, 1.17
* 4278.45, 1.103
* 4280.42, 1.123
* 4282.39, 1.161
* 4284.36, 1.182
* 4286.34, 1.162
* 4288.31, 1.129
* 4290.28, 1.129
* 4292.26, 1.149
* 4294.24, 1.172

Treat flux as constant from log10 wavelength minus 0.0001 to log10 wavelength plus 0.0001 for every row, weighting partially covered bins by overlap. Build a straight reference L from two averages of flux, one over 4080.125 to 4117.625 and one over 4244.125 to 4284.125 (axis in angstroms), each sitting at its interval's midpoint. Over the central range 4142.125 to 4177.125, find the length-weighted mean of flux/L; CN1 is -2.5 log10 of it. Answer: 0.08 mag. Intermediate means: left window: 1.2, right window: 1.06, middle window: 1.07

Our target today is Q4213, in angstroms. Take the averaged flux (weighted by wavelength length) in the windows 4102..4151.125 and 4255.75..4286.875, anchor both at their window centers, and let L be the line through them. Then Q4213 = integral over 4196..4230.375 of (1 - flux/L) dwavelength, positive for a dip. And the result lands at 2.7 angstroms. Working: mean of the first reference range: 1.12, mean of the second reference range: 1.11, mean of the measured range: 1.02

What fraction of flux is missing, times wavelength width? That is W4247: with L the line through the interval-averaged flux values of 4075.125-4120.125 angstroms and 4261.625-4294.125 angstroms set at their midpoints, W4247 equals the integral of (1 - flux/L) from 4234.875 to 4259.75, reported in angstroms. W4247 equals 3.71 angstroms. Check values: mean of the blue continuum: 1.2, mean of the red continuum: 1.13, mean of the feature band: 0.973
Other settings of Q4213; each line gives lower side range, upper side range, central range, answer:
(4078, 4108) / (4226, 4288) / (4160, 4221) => 2.5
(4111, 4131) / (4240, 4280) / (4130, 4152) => 0.4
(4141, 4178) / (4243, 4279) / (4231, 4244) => 1.0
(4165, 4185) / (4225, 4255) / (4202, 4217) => 0.3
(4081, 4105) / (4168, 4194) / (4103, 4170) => 3.6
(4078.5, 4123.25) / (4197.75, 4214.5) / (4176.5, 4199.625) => -1.8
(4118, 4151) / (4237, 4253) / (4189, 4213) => -1.8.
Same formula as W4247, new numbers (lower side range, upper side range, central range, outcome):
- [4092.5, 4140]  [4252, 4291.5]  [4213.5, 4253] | 4.4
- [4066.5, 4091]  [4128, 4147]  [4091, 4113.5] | -0.9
